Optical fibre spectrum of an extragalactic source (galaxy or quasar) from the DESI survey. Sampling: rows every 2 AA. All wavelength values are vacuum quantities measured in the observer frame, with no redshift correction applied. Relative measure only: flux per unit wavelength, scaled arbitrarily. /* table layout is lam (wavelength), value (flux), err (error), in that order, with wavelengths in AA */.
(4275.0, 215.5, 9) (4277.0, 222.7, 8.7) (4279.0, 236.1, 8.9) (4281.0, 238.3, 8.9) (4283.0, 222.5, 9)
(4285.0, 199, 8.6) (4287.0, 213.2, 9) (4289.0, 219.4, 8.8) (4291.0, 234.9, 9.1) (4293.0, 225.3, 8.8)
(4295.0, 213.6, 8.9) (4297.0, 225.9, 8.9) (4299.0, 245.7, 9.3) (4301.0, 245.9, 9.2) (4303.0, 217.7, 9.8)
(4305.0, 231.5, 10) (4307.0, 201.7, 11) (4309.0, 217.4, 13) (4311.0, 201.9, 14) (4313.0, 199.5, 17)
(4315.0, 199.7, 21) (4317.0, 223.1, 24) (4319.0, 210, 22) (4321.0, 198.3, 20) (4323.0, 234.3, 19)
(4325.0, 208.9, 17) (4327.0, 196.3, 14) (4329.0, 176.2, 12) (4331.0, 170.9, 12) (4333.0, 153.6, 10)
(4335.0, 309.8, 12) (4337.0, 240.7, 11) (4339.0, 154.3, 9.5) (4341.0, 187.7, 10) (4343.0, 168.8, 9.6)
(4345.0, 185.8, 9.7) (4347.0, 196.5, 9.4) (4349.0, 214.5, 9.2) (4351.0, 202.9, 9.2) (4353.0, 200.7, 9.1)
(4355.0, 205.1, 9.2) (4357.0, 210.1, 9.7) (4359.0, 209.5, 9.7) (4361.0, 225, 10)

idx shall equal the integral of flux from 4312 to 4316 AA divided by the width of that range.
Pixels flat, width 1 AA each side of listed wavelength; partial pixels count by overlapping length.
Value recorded 200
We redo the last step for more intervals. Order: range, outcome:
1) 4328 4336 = 203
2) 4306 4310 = 210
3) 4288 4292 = 227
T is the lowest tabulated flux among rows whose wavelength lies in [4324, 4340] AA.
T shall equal 153.6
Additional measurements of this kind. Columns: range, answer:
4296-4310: 201.7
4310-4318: 199.5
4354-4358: 205.1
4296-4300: 225.9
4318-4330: 176.2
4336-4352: 154.3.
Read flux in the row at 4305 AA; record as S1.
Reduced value 231.5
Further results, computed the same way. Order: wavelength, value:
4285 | 199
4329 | 176.2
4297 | 225.9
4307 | 201.7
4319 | 210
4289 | 219.4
